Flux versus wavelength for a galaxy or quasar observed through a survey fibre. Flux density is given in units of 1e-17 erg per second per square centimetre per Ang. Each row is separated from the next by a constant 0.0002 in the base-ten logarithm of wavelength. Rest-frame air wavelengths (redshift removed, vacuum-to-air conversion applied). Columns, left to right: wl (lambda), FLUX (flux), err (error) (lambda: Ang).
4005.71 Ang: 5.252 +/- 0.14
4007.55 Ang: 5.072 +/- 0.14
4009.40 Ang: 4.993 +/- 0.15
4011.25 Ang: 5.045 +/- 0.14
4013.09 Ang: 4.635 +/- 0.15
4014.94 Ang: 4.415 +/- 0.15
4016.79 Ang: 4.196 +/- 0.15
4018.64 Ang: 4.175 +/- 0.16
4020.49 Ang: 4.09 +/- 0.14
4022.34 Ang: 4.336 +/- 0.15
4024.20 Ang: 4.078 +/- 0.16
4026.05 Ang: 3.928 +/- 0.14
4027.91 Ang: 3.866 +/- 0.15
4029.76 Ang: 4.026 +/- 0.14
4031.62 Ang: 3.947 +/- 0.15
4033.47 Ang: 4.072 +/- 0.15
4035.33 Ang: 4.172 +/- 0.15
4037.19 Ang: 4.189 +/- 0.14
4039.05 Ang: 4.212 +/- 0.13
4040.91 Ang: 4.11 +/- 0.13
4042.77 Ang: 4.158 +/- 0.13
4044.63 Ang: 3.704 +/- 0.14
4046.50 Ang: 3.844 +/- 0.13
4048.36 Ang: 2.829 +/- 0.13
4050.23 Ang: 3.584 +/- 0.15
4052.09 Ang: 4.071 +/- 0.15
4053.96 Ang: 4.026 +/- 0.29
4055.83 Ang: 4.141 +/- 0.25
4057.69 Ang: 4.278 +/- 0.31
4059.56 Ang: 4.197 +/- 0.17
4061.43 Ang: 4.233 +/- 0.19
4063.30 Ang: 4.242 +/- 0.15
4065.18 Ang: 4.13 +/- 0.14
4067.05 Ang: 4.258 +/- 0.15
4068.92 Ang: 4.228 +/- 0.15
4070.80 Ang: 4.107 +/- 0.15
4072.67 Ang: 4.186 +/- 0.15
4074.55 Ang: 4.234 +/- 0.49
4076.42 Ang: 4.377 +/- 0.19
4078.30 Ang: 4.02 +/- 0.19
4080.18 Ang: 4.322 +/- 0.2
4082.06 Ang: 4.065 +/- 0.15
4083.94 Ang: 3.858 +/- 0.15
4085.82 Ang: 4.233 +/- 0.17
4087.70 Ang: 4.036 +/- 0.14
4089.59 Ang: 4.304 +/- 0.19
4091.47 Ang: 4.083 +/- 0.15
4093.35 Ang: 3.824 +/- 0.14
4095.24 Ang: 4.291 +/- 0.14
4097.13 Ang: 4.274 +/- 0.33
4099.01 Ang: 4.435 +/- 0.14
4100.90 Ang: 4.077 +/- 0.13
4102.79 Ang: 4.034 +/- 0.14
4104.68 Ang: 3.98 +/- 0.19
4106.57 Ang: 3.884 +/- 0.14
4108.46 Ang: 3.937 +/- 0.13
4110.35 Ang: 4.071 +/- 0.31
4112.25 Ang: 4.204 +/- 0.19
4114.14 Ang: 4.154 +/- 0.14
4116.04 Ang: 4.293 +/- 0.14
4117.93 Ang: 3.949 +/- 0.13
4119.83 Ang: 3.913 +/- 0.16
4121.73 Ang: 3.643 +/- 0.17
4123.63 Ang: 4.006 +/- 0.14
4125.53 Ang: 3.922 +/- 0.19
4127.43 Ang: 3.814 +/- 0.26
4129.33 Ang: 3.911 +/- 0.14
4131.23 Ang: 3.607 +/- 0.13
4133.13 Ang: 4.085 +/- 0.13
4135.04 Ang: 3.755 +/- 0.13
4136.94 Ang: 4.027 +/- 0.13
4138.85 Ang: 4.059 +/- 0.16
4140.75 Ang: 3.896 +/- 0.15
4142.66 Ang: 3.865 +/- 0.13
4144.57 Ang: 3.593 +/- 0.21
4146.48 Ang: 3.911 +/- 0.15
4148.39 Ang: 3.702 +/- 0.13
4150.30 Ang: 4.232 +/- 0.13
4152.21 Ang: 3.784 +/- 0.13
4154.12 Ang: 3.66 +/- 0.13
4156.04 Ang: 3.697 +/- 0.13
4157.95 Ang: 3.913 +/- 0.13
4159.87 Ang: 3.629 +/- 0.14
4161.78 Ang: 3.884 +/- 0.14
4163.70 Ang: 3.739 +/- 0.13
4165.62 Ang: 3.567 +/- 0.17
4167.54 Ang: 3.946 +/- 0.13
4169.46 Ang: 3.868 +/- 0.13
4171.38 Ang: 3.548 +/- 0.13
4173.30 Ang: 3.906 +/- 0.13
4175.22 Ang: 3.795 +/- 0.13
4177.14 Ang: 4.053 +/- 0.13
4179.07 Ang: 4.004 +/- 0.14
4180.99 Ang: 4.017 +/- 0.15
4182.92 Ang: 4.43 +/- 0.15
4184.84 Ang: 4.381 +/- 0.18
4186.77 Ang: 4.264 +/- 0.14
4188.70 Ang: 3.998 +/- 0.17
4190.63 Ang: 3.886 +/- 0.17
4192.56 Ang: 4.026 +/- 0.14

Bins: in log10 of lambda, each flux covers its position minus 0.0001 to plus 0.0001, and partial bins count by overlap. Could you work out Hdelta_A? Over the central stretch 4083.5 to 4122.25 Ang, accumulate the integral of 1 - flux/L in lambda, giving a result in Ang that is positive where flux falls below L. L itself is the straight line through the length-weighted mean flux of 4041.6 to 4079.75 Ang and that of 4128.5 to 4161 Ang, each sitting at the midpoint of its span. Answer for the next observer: -1.31 Ang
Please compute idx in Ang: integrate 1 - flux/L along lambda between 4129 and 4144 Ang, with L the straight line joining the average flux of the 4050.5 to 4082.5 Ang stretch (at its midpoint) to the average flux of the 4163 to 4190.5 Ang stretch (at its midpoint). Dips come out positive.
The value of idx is 0.6 Ang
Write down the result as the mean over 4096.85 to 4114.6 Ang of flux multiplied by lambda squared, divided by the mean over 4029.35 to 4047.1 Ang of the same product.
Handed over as 1.0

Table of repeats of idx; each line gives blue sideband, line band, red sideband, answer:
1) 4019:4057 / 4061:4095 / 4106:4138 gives -1.6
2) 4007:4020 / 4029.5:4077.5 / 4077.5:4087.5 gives 2.8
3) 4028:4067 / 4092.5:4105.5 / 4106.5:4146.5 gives -0.6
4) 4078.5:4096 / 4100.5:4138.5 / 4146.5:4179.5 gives 0.2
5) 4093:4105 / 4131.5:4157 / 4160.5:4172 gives 0.2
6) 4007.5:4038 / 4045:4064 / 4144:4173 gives 1.1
